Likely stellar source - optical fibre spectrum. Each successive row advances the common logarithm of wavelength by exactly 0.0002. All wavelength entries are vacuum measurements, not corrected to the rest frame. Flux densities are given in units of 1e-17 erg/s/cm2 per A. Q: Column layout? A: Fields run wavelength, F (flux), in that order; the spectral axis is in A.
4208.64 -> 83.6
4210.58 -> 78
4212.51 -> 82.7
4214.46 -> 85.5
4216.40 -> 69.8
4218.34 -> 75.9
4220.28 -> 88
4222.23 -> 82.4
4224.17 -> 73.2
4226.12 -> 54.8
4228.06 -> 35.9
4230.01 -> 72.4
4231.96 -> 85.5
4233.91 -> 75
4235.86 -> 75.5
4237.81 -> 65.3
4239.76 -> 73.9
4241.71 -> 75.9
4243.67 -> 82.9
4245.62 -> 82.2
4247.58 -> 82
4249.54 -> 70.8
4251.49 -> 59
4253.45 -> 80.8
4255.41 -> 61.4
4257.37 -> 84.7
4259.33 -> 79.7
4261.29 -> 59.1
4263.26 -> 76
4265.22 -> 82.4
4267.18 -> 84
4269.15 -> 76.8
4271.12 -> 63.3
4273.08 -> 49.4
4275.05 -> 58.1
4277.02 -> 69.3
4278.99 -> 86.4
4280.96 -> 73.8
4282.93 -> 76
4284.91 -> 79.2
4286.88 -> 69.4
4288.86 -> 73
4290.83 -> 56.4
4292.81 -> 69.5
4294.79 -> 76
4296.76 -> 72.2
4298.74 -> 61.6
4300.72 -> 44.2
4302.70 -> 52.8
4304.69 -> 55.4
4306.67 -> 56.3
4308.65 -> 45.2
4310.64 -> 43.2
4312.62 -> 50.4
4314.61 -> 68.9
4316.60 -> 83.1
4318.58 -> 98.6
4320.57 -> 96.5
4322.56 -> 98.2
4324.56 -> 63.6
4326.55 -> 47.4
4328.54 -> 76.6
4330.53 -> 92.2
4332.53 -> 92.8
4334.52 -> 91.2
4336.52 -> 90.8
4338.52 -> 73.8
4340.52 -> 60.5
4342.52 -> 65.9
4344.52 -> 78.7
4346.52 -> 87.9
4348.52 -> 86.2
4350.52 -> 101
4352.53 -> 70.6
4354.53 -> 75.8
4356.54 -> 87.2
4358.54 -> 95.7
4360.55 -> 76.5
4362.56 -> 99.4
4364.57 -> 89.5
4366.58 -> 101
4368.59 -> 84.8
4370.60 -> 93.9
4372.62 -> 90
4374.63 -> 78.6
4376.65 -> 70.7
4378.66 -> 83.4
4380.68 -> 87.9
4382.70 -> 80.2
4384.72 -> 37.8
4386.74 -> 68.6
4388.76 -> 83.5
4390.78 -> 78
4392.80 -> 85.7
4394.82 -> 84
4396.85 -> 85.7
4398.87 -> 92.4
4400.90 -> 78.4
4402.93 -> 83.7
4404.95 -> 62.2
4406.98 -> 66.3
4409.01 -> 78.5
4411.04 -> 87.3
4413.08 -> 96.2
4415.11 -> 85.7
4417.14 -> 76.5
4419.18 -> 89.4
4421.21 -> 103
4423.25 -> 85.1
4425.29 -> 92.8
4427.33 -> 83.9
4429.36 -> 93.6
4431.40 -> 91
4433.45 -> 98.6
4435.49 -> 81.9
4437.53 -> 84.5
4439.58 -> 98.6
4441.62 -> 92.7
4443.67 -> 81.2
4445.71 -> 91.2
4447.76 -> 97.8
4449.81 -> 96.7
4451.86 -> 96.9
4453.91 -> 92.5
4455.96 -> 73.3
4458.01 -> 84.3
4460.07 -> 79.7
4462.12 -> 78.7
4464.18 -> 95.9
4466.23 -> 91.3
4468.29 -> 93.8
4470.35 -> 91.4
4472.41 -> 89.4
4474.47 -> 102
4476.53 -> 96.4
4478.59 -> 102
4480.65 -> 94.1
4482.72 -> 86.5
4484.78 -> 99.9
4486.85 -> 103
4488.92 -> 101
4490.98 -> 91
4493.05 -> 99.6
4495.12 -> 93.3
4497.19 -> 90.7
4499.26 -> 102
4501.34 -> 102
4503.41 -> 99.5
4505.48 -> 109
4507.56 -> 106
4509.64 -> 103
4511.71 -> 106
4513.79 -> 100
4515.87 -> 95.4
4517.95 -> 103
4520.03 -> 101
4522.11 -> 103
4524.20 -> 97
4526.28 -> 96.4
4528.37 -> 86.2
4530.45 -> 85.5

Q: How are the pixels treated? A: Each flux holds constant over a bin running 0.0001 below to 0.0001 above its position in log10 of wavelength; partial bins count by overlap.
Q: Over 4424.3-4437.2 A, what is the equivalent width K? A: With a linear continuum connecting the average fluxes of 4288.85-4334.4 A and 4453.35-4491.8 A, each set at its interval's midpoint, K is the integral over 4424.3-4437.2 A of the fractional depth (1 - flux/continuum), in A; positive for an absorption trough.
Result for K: -0.61 A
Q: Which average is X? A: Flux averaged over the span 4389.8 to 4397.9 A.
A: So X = 83.5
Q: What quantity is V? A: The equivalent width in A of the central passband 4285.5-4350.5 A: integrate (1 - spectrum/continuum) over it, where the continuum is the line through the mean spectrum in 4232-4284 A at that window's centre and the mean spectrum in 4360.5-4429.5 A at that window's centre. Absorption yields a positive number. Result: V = 5.1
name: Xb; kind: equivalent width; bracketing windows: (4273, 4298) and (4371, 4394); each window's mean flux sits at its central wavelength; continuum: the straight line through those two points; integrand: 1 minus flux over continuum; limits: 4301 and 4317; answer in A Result 3.73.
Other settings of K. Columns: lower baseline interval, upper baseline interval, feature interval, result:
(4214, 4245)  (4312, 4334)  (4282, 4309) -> 4.8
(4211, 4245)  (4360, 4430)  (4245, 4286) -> 1.7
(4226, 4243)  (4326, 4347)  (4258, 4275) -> 0.3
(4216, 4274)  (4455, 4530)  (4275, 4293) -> 1.0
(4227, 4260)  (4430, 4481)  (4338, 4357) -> 0.7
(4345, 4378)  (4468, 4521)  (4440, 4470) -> 1.8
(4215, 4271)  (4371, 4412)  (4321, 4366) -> -3.2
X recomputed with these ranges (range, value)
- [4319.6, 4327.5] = 76.5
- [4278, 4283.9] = 78.8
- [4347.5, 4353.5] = 86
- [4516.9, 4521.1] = 102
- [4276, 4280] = 77.7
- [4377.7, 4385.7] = 72.3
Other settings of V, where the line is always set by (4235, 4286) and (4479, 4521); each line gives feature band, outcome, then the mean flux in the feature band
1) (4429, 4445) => 0.4 A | 90.1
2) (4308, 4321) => 1.7 A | 68.9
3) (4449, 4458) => 0.5 A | 89.1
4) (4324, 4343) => 1.2 A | 76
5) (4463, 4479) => 0.2 A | 94.9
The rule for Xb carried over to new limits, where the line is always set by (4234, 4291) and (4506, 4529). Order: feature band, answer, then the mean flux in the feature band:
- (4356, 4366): -0.8 A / 90.3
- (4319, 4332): -0.1 A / 80.4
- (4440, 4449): 0.1 A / 91.4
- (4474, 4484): 0.0 A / 96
